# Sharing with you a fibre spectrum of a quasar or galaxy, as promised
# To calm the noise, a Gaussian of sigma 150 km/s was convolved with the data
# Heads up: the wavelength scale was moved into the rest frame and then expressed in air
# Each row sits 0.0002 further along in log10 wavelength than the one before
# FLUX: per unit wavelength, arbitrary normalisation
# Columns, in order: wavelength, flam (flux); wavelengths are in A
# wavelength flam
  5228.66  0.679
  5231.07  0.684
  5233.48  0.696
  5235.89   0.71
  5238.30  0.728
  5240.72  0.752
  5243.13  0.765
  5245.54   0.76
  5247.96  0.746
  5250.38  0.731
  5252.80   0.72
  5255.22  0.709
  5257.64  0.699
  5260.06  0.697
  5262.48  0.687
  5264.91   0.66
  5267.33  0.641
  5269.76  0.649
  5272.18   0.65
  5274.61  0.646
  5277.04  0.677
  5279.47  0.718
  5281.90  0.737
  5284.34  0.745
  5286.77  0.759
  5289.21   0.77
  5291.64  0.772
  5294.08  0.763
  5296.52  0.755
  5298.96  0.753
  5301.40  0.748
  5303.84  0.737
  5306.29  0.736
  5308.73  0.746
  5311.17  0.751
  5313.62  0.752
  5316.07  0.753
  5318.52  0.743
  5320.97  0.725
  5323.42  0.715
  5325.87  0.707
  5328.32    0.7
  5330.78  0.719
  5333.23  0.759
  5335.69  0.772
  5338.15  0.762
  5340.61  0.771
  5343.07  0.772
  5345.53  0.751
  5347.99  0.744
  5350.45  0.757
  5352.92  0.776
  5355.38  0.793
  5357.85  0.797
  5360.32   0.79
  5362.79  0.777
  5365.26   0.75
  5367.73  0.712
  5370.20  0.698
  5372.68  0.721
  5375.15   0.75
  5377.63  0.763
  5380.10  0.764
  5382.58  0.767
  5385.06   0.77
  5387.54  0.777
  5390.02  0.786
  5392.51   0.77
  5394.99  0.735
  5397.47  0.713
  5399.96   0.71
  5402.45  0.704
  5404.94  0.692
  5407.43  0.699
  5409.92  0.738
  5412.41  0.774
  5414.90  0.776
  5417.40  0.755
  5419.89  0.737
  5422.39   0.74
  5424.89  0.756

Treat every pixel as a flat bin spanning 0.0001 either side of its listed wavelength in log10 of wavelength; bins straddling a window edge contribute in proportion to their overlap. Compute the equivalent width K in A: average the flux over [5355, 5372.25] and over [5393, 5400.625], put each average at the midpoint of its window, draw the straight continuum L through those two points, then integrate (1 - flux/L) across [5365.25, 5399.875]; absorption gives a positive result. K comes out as -0.4 A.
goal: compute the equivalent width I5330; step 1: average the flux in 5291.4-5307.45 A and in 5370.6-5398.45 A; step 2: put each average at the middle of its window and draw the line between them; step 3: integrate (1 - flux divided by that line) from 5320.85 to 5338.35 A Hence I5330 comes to 0.49 A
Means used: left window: 0.75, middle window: 0.731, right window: 0.755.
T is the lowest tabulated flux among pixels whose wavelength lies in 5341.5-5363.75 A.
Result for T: 0.744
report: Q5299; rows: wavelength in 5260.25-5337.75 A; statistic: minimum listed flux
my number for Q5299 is 0.641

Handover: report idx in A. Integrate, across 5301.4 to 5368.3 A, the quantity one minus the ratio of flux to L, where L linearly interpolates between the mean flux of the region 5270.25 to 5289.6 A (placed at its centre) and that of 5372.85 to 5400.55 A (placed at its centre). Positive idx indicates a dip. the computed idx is -1.7 A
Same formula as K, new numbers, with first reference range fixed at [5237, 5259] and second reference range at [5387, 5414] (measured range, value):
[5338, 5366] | -1.4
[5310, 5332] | 0.2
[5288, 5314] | -0.7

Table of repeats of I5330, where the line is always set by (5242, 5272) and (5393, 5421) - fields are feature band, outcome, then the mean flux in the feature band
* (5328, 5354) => -1.3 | 0.755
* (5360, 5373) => -0.3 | 0.739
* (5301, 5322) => -0.9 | 0.743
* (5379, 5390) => -0.7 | 0.771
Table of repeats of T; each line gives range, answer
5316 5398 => 0.698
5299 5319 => 0.736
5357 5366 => 0.75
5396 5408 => 0.692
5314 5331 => 0.7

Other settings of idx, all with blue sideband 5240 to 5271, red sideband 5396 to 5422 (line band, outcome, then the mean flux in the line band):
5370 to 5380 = -0.2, 0.74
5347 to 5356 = -0.6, 0.767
